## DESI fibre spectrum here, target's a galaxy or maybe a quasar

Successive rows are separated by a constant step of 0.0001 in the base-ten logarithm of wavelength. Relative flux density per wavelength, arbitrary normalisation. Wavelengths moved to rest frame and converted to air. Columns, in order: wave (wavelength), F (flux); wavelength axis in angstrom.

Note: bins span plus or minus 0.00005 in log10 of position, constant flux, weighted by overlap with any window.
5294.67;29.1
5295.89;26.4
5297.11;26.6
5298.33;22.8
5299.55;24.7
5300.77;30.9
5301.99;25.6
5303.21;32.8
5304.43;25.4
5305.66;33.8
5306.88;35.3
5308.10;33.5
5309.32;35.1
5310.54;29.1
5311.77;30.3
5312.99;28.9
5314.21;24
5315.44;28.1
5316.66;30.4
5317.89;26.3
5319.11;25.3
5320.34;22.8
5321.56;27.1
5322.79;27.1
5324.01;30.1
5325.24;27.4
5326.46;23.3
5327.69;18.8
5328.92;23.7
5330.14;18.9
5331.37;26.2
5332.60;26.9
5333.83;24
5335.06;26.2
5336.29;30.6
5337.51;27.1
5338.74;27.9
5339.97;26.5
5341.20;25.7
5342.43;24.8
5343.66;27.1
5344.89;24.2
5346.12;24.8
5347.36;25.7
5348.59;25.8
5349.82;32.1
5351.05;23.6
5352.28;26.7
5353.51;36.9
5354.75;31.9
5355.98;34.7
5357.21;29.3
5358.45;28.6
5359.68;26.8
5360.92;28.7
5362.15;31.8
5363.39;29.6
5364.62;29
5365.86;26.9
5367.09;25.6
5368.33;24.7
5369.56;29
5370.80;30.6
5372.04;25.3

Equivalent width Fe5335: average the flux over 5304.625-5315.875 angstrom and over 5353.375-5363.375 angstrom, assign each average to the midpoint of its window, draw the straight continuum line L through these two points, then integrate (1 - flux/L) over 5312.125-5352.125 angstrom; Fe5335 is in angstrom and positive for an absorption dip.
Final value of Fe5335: 6.11 angstrom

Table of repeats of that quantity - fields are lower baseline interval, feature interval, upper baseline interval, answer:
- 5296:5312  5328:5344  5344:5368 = 1.8 angstrom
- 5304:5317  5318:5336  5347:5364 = 3.0 angstrom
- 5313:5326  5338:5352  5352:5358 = 2.0 angstrom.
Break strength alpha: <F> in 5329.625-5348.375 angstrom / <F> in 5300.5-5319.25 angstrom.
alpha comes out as 0.87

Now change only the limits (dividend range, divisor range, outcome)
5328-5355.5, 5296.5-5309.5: 0.90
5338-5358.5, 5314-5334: 1.10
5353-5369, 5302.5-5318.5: 0.98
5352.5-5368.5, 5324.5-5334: 1.25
